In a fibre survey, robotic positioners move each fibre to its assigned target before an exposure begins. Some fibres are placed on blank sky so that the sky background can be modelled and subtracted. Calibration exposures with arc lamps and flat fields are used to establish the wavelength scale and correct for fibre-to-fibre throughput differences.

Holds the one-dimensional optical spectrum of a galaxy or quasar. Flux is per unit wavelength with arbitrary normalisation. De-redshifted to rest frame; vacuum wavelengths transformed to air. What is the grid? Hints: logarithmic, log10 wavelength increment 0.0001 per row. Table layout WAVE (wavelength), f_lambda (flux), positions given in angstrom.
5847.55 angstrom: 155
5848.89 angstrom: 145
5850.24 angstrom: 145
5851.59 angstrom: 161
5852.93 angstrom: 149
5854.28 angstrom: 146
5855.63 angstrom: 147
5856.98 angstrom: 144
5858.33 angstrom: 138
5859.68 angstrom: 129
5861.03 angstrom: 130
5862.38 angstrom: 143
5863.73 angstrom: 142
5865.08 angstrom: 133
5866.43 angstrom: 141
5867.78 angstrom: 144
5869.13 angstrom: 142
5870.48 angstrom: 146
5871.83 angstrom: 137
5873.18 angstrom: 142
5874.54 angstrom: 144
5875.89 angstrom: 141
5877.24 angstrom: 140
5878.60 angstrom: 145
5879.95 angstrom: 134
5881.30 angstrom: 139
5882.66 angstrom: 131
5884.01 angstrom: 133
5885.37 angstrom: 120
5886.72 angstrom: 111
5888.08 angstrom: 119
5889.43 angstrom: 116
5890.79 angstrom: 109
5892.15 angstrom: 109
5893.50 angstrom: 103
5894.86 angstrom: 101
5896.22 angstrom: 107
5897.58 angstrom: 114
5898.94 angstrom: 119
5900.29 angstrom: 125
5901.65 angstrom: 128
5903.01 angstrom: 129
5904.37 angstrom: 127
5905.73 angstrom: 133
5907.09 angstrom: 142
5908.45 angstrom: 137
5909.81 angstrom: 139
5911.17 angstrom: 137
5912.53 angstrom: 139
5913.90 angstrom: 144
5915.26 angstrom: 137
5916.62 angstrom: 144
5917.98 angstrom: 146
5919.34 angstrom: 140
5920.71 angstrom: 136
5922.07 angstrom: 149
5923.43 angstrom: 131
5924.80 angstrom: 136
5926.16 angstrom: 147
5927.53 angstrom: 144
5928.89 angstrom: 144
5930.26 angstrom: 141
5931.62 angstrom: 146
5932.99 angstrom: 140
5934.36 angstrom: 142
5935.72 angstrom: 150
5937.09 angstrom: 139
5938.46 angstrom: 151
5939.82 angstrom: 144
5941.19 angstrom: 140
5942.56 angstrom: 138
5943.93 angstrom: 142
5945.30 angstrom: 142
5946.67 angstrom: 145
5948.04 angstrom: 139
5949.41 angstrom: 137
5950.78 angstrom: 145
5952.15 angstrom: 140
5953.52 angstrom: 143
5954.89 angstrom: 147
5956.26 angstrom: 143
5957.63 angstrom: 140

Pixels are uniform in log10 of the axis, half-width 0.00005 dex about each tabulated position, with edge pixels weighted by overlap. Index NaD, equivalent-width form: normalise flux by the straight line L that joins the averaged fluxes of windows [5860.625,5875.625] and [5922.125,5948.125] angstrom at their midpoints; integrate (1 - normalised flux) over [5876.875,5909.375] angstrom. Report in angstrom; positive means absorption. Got 4.0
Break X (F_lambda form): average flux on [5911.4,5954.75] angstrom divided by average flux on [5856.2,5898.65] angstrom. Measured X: 1.09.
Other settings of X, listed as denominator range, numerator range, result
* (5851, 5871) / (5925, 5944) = 1.01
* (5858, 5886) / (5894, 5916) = 0.93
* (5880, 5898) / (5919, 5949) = 1.21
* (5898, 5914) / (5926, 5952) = 1.08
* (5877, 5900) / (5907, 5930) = 1.17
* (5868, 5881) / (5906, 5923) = 0.99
